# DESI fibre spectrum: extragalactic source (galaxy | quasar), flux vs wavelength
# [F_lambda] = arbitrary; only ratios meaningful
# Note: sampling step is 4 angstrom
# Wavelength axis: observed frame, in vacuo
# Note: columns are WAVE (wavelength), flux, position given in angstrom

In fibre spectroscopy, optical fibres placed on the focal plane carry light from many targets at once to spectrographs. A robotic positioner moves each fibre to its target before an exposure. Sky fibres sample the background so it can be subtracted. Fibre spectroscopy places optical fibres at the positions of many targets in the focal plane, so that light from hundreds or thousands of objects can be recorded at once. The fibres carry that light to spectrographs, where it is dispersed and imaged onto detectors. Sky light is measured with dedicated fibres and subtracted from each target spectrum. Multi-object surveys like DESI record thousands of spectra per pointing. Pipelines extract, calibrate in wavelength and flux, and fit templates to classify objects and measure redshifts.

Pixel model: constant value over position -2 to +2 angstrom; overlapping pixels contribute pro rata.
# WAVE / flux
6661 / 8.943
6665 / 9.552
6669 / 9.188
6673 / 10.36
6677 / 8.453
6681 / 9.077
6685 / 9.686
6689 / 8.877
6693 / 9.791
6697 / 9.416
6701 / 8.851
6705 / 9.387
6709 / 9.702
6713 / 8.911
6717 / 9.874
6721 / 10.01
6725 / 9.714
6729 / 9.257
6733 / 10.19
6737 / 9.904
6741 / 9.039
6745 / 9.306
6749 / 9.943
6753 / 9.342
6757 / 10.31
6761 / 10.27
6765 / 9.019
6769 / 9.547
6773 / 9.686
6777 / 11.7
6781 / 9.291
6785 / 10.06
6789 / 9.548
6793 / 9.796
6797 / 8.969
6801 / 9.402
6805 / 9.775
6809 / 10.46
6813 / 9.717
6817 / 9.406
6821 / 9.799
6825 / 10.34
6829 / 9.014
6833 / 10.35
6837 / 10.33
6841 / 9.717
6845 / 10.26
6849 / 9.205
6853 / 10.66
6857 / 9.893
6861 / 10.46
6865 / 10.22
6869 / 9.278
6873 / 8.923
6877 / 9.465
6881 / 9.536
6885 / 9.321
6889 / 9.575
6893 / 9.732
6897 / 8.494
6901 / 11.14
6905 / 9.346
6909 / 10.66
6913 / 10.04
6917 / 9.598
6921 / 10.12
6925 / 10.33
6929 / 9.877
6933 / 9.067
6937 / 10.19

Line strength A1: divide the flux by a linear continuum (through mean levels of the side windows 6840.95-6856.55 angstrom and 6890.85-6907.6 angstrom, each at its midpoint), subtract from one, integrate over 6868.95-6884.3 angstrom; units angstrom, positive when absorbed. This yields 0.8 angstrom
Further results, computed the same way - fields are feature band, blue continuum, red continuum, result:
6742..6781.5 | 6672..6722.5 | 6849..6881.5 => -1.25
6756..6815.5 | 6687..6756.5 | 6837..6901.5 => -1.34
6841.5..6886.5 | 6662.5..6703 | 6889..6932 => 0.12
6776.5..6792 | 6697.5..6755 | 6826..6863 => -0.35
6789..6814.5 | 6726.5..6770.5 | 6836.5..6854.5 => 0.42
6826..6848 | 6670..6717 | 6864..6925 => -0.72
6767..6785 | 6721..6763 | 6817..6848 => -0.46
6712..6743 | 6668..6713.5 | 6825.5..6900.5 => -0.74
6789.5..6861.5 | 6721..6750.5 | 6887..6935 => -0.78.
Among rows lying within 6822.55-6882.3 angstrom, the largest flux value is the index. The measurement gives 10.66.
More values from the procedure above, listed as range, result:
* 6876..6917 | 11.14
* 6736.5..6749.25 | 9.943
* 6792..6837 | 10.46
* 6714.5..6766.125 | 10.31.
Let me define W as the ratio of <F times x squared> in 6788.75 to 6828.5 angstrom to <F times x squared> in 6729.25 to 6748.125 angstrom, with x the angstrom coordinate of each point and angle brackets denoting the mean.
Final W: 1.0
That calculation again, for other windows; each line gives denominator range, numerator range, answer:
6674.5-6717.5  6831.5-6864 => 1.14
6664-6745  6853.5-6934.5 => 1.09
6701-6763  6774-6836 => 1.04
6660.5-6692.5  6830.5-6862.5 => 1.14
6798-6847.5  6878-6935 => 1.02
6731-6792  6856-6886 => 1.01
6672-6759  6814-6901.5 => 1.07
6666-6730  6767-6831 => 1.07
